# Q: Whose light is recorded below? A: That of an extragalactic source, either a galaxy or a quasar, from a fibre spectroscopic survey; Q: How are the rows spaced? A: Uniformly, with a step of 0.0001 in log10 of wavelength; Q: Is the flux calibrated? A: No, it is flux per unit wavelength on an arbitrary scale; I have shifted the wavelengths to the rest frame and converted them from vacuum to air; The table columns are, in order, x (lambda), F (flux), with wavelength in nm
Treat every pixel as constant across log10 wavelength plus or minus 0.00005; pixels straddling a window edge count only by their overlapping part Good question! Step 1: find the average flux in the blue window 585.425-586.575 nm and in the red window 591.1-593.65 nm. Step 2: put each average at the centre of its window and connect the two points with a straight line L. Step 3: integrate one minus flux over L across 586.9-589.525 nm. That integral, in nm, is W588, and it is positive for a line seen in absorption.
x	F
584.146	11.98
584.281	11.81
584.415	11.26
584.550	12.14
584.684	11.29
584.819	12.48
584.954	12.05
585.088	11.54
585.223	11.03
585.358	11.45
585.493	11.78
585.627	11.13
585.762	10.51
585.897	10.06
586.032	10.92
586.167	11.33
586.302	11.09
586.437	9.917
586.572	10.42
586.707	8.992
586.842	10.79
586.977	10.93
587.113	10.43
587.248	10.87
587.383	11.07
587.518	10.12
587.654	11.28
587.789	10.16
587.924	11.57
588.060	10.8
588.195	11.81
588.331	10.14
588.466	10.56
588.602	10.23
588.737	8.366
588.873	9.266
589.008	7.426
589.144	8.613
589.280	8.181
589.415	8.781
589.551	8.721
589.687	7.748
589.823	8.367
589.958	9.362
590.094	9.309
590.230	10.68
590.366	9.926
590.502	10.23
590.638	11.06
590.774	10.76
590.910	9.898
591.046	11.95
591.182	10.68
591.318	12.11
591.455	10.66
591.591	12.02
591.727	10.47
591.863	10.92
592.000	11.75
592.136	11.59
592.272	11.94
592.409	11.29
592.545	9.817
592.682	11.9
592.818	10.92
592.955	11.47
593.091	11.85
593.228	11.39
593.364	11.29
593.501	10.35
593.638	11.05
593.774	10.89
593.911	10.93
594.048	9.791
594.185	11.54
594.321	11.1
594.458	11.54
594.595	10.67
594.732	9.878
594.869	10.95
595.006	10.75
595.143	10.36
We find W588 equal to 0.23 nm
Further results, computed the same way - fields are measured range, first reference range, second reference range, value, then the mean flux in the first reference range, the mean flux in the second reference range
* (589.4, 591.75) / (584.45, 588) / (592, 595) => 0.182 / 11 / 11.1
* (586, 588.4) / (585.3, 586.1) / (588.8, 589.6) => -0.199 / 11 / 8.49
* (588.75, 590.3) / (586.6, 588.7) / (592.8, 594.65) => 0.288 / 10.6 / 11.1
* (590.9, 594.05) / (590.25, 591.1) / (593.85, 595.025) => -0.138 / 10.6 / 10.8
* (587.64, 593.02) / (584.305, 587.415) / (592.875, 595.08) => 0.335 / 11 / 11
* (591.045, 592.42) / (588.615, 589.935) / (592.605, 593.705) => -0.152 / 8.5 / 11.3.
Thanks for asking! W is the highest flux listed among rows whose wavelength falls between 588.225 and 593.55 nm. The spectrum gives 12.11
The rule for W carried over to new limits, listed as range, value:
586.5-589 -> 11.81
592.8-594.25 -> 11.85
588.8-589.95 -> 9.266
